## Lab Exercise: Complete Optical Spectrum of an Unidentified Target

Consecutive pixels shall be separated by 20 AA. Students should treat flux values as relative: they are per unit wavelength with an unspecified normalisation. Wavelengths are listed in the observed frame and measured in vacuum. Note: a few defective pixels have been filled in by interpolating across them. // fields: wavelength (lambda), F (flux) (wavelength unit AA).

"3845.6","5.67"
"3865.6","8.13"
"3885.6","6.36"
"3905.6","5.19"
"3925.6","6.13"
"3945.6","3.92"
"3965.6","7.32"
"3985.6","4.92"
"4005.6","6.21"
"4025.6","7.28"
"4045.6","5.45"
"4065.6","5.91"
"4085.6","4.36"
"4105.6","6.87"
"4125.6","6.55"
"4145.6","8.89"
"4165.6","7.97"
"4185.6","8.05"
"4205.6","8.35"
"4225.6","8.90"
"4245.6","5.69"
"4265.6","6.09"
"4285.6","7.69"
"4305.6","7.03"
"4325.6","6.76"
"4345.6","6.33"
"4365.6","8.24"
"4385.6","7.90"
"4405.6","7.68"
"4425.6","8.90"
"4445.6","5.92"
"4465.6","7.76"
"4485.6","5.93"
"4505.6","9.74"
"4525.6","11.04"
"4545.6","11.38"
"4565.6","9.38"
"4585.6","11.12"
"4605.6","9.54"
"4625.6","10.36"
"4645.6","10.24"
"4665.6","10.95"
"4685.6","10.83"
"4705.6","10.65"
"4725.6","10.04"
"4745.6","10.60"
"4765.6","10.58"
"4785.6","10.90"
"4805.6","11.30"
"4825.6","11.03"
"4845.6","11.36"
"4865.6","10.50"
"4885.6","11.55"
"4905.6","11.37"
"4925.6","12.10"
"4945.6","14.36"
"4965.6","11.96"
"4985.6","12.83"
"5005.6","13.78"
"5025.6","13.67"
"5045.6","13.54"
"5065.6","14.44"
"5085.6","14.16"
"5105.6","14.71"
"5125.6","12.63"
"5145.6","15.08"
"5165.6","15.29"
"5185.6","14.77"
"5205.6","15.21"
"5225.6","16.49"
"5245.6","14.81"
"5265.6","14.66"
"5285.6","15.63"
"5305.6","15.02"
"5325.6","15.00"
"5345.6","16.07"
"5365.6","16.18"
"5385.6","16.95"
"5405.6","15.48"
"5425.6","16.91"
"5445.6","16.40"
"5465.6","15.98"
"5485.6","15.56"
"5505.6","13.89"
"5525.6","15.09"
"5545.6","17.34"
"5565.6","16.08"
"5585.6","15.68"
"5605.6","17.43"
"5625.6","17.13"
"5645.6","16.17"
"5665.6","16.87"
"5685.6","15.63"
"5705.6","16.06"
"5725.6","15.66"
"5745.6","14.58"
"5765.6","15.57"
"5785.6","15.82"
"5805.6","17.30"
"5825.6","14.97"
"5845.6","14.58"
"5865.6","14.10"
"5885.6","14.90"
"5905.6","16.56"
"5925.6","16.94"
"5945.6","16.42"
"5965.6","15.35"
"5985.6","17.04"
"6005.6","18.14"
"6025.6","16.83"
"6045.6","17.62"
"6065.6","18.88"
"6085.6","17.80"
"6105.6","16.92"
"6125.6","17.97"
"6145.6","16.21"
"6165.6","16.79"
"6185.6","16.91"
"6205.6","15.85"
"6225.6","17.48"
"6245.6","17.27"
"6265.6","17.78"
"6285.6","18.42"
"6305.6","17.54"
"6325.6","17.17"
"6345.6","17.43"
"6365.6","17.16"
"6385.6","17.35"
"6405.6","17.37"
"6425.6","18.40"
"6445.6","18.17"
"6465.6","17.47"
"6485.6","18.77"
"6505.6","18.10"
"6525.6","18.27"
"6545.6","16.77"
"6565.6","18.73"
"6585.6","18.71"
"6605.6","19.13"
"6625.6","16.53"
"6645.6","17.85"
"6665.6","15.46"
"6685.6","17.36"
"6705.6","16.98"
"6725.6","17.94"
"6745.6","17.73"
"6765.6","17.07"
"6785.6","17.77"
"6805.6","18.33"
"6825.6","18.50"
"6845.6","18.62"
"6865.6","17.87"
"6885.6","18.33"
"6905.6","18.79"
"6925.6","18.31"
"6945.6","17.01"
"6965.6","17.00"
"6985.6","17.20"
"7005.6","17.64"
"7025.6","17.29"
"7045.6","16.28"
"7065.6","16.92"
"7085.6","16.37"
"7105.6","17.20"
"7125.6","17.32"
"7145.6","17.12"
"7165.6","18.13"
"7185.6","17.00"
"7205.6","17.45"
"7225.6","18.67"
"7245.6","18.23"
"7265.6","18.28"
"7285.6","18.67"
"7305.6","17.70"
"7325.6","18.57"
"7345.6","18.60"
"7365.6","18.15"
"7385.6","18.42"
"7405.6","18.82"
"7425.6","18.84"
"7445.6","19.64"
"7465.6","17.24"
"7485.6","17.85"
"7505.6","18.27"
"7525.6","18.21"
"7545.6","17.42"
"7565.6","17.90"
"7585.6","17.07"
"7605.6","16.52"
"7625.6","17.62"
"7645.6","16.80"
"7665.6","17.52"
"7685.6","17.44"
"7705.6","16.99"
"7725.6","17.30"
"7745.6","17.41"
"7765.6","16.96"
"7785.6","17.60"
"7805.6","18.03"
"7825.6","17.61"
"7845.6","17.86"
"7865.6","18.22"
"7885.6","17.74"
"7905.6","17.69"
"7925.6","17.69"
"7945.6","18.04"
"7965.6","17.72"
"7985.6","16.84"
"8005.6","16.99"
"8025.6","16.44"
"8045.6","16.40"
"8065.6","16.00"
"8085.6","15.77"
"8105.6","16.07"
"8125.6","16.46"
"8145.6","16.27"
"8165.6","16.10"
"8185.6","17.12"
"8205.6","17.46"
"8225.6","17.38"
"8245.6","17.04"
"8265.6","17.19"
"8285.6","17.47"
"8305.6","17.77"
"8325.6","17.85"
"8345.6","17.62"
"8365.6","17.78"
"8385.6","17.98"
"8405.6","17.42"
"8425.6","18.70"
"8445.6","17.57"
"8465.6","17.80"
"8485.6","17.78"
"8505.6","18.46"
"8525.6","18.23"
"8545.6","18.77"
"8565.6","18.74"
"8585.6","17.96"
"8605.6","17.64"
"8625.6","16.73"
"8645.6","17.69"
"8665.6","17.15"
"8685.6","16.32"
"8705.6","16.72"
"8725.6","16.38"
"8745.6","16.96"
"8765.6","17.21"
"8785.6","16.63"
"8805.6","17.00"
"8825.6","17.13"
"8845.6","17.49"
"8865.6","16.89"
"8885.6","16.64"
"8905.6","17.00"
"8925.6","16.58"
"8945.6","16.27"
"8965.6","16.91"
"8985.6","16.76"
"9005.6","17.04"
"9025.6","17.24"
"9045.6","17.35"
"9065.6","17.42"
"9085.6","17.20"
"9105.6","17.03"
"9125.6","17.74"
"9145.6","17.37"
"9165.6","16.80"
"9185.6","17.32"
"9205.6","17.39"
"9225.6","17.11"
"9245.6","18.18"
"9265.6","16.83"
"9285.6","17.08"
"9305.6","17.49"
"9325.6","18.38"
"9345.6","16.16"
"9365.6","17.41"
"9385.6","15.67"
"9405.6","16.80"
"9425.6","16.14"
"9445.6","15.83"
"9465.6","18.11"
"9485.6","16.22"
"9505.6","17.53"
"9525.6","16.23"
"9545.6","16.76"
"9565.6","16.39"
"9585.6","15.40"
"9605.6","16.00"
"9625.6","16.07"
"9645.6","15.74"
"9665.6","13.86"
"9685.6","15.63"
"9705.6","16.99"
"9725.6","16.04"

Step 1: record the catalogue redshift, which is 0.131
